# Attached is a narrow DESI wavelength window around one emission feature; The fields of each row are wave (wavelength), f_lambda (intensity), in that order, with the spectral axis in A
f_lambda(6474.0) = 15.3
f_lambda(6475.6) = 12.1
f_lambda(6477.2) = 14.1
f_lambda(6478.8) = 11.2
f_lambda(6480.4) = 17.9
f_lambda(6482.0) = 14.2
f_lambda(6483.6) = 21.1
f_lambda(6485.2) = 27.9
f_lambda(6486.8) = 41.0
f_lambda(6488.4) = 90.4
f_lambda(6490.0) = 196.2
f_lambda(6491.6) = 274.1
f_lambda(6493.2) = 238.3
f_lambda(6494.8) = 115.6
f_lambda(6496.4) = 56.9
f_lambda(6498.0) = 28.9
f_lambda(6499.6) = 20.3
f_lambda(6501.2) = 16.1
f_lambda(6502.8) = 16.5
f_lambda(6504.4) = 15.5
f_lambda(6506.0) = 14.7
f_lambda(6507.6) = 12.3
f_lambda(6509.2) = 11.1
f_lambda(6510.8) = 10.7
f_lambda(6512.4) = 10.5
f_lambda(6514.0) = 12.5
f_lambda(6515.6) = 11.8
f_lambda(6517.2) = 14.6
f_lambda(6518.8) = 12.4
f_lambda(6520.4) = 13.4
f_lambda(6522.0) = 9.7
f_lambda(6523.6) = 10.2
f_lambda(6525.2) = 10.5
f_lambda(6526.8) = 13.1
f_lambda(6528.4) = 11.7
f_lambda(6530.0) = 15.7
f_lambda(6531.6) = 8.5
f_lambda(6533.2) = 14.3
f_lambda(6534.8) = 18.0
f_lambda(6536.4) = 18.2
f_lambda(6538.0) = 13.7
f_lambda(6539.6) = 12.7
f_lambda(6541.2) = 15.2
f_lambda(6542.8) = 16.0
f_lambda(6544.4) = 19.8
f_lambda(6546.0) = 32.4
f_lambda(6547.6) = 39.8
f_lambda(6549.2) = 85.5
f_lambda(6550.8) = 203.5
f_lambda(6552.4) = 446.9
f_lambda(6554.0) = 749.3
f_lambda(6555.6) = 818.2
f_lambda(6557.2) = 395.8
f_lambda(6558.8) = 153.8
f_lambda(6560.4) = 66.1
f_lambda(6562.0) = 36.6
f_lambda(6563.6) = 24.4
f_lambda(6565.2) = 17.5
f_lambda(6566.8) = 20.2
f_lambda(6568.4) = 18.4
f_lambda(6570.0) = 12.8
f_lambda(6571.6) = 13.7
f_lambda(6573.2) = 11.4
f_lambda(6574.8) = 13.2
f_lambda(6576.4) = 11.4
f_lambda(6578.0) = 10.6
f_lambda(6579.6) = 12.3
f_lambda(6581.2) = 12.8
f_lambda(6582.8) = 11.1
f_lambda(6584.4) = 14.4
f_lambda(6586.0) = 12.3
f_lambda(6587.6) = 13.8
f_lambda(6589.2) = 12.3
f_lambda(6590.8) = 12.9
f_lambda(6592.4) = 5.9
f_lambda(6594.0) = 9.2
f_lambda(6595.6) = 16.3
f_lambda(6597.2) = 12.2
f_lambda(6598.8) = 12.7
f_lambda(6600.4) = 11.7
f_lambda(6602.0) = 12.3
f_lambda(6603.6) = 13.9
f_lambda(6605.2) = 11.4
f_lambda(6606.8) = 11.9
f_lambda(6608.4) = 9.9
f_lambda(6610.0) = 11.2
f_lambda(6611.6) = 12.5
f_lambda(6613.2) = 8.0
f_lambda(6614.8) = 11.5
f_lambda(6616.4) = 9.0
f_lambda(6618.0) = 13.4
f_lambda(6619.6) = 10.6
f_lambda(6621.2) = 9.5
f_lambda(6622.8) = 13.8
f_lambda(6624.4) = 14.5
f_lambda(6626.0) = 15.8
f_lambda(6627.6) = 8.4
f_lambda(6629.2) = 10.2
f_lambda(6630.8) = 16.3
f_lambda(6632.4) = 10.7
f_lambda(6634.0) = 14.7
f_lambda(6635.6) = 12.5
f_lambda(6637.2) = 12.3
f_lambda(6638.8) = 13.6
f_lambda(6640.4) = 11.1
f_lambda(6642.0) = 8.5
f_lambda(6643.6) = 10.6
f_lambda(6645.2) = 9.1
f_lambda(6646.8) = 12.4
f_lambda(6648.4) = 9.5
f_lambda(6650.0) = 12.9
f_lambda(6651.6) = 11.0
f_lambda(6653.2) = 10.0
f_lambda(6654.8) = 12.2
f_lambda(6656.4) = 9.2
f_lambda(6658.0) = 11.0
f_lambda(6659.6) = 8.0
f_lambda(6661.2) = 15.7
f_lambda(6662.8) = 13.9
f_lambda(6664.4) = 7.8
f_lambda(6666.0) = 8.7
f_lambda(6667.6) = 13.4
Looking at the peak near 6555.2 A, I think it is [O III]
